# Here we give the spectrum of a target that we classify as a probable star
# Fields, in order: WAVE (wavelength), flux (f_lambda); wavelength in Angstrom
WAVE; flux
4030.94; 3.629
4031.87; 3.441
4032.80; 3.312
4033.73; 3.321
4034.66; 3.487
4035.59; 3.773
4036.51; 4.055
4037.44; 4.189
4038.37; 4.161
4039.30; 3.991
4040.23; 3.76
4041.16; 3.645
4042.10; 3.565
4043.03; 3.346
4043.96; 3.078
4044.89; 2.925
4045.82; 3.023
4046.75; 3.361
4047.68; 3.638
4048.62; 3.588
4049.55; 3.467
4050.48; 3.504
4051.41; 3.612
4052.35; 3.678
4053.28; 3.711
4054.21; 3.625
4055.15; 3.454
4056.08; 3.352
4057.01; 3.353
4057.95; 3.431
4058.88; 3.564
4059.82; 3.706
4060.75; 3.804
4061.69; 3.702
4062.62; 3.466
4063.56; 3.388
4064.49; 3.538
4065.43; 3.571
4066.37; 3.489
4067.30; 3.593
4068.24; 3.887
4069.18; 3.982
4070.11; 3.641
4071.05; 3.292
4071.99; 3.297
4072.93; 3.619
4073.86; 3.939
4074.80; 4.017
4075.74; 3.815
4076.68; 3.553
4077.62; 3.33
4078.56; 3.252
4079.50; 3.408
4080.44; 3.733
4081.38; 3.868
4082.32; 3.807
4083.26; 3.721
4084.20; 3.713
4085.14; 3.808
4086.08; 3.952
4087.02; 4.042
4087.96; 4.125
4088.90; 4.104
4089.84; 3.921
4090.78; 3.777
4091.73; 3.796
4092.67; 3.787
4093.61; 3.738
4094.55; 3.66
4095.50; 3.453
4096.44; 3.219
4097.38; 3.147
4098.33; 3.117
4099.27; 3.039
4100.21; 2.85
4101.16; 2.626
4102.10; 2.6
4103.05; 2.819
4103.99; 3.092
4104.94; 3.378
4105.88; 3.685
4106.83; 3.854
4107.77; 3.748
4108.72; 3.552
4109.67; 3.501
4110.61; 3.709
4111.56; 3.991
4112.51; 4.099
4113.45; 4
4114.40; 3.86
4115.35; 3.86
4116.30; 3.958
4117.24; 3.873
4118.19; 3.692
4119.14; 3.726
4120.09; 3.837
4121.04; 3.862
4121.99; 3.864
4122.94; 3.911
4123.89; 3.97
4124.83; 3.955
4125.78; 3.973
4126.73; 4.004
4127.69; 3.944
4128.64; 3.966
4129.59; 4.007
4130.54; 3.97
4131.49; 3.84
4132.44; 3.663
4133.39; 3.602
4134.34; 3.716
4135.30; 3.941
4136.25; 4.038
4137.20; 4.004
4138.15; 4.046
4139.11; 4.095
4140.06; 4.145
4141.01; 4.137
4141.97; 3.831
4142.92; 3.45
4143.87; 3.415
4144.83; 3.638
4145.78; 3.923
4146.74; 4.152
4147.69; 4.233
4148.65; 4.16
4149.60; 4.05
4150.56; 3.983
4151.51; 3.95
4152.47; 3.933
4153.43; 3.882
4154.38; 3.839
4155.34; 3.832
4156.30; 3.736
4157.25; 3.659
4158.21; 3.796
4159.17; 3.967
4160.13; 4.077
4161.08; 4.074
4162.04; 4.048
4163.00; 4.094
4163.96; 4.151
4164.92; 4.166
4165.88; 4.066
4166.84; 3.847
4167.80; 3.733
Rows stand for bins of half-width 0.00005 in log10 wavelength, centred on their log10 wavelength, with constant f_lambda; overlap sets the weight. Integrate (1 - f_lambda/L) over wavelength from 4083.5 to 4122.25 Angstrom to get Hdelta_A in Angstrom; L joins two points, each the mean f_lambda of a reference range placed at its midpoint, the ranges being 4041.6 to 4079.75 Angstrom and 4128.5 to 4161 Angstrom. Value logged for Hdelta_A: 1.0 Angstrom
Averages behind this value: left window 3.53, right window 3.9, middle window 3.62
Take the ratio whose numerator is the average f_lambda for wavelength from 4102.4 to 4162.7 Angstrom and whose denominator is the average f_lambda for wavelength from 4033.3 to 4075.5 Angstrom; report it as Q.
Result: 1.1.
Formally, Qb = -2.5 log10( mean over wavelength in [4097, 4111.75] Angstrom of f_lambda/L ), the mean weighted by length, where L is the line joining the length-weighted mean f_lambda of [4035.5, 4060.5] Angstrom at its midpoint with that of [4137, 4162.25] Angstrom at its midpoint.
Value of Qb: 0.151 mag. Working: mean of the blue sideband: 3.58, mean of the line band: 3.28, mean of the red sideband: 3.93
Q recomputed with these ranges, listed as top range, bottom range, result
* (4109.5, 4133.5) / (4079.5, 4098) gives 1.04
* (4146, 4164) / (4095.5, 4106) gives 1.30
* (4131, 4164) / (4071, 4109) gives 1.10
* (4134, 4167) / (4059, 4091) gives 1.07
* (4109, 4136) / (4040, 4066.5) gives 1.11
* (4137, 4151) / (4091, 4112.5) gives 1.16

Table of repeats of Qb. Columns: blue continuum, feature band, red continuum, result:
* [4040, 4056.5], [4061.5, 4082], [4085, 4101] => -0.023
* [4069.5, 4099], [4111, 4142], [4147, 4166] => -0.019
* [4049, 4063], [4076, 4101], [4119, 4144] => 0.031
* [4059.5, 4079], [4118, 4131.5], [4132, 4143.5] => -0.020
